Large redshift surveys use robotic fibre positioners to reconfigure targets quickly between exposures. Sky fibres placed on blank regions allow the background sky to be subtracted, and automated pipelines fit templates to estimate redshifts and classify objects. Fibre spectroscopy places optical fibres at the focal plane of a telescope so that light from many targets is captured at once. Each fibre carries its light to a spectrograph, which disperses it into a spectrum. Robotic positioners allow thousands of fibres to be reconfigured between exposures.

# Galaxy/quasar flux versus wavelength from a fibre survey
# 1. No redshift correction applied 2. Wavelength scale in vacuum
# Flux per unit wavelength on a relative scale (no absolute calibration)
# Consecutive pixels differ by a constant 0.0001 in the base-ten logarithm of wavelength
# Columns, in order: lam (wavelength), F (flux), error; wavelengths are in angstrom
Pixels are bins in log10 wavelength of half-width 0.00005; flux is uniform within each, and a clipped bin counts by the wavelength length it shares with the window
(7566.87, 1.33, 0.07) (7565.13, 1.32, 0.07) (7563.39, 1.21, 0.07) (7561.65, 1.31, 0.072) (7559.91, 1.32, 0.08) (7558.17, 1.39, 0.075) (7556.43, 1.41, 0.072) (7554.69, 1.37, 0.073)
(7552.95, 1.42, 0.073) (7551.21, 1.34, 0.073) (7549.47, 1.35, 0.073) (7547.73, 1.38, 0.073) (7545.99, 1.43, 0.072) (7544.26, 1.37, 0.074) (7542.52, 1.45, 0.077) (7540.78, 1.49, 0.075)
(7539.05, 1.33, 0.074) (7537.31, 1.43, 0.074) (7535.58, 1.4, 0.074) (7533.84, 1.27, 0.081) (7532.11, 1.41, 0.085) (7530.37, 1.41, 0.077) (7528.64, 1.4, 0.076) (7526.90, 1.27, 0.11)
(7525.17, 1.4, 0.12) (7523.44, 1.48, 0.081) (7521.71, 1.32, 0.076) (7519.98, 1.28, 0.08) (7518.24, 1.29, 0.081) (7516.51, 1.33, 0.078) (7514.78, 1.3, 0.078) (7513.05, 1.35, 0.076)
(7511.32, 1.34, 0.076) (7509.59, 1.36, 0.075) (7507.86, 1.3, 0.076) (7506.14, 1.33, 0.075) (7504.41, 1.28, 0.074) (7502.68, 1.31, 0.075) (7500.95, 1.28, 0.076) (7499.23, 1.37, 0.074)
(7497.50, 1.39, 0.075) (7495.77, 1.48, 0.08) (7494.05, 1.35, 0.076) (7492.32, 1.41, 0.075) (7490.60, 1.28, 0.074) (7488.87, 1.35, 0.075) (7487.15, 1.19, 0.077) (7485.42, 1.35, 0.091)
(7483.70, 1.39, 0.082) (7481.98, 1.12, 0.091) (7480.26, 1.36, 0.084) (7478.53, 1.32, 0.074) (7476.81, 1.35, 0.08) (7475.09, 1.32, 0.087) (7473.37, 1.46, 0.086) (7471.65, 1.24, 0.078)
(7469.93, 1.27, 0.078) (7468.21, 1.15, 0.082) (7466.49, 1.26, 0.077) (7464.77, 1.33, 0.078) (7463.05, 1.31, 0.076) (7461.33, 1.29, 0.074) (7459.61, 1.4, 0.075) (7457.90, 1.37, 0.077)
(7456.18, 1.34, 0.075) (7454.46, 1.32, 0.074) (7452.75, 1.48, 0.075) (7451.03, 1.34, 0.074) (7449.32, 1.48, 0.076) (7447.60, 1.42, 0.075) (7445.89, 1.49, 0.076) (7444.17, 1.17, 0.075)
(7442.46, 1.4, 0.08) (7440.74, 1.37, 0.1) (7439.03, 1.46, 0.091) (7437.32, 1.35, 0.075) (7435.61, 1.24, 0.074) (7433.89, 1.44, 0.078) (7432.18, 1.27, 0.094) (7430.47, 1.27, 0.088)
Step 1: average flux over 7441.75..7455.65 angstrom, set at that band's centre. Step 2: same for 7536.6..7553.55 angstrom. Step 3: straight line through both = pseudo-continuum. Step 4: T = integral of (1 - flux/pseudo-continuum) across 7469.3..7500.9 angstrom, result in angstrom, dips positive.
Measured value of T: 1.3 angstrom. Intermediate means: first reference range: 1.39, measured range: 1.33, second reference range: 1.4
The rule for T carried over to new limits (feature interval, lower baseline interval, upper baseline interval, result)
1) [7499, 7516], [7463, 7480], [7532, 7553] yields 0.3 angstrom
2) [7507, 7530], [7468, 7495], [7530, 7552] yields 0.3 angstrom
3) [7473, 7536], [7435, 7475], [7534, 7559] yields 1.5 angstrom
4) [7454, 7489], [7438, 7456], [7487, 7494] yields 1.2 angstrom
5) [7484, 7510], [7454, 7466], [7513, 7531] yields 0.1 angstrom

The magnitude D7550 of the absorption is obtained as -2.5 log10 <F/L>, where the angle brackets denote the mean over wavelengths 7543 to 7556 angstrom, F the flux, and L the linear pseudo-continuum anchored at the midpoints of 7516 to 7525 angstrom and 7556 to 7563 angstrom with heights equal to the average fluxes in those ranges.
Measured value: -0.030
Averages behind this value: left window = 1.34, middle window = 1.38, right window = 1.34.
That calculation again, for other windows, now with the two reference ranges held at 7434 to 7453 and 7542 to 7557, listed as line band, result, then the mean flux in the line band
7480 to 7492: 0.07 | 1.29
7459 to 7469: 0.08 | 1.29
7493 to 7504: 0.02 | 1.36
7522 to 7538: 0.00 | 1.38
